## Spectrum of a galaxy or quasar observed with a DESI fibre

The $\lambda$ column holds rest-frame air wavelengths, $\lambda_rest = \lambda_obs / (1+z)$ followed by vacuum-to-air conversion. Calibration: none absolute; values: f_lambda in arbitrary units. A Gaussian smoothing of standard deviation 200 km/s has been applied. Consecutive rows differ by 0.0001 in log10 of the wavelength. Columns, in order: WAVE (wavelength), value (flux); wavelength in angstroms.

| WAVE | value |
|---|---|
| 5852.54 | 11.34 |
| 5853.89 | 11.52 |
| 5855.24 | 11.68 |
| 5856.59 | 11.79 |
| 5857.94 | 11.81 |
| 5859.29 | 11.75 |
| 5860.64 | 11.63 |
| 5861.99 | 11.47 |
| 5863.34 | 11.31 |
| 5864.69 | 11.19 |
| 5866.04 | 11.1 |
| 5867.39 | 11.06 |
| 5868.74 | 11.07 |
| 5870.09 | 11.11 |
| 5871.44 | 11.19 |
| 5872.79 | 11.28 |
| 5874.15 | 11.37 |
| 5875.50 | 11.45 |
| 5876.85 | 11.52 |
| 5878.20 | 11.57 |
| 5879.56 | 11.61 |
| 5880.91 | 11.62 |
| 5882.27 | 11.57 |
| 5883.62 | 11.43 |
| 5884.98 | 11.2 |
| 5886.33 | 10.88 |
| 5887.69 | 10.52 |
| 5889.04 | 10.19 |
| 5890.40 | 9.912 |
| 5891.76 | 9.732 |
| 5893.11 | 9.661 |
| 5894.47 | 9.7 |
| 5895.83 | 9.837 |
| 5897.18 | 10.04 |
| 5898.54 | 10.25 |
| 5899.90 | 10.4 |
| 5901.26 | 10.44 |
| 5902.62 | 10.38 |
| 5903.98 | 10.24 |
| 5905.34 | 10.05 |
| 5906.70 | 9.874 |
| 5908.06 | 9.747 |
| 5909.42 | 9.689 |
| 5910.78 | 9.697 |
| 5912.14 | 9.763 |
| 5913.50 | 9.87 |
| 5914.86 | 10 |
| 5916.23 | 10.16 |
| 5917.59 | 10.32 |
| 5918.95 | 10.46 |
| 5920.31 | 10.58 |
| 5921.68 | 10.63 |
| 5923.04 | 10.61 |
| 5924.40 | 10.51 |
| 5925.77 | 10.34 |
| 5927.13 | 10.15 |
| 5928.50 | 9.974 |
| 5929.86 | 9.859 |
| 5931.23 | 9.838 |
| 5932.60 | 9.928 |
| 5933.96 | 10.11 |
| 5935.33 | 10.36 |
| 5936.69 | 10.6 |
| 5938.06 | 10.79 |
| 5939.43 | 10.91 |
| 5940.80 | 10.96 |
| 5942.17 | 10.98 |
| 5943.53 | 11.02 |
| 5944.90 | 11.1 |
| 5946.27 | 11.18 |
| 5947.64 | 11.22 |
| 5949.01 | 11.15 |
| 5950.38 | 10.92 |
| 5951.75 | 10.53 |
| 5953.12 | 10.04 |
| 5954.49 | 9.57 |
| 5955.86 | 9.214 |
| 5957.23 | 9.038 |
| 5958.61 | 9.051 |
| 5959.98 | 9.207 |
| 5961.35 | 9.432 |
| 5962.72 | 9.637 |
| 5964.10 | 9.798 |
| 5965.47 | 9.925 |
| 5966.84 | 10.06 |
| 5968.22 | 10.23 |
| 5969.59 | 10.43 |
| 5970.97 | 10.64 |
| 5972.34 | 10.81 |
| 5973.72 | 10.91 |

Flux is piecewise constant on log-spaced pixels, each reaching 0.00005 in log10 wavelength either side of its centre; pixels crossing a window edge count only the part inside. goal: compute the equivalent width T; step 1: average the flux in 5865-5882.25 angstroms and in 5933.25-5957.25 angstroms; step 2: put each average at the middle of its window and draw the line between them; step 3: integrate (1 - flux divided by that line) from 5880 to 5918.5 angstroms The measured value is 2.8 angstroms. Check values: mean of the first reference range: 11.3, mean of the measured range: 10.3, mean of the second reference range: 10.6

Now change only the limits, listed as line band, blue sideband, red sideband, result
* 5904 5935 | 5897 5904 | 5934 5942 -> 1.2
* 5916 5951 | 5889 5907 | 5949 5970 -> -2.3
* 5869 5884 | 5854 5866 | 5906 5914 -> -0.6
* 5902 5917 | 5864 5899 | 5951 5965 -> 0.6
